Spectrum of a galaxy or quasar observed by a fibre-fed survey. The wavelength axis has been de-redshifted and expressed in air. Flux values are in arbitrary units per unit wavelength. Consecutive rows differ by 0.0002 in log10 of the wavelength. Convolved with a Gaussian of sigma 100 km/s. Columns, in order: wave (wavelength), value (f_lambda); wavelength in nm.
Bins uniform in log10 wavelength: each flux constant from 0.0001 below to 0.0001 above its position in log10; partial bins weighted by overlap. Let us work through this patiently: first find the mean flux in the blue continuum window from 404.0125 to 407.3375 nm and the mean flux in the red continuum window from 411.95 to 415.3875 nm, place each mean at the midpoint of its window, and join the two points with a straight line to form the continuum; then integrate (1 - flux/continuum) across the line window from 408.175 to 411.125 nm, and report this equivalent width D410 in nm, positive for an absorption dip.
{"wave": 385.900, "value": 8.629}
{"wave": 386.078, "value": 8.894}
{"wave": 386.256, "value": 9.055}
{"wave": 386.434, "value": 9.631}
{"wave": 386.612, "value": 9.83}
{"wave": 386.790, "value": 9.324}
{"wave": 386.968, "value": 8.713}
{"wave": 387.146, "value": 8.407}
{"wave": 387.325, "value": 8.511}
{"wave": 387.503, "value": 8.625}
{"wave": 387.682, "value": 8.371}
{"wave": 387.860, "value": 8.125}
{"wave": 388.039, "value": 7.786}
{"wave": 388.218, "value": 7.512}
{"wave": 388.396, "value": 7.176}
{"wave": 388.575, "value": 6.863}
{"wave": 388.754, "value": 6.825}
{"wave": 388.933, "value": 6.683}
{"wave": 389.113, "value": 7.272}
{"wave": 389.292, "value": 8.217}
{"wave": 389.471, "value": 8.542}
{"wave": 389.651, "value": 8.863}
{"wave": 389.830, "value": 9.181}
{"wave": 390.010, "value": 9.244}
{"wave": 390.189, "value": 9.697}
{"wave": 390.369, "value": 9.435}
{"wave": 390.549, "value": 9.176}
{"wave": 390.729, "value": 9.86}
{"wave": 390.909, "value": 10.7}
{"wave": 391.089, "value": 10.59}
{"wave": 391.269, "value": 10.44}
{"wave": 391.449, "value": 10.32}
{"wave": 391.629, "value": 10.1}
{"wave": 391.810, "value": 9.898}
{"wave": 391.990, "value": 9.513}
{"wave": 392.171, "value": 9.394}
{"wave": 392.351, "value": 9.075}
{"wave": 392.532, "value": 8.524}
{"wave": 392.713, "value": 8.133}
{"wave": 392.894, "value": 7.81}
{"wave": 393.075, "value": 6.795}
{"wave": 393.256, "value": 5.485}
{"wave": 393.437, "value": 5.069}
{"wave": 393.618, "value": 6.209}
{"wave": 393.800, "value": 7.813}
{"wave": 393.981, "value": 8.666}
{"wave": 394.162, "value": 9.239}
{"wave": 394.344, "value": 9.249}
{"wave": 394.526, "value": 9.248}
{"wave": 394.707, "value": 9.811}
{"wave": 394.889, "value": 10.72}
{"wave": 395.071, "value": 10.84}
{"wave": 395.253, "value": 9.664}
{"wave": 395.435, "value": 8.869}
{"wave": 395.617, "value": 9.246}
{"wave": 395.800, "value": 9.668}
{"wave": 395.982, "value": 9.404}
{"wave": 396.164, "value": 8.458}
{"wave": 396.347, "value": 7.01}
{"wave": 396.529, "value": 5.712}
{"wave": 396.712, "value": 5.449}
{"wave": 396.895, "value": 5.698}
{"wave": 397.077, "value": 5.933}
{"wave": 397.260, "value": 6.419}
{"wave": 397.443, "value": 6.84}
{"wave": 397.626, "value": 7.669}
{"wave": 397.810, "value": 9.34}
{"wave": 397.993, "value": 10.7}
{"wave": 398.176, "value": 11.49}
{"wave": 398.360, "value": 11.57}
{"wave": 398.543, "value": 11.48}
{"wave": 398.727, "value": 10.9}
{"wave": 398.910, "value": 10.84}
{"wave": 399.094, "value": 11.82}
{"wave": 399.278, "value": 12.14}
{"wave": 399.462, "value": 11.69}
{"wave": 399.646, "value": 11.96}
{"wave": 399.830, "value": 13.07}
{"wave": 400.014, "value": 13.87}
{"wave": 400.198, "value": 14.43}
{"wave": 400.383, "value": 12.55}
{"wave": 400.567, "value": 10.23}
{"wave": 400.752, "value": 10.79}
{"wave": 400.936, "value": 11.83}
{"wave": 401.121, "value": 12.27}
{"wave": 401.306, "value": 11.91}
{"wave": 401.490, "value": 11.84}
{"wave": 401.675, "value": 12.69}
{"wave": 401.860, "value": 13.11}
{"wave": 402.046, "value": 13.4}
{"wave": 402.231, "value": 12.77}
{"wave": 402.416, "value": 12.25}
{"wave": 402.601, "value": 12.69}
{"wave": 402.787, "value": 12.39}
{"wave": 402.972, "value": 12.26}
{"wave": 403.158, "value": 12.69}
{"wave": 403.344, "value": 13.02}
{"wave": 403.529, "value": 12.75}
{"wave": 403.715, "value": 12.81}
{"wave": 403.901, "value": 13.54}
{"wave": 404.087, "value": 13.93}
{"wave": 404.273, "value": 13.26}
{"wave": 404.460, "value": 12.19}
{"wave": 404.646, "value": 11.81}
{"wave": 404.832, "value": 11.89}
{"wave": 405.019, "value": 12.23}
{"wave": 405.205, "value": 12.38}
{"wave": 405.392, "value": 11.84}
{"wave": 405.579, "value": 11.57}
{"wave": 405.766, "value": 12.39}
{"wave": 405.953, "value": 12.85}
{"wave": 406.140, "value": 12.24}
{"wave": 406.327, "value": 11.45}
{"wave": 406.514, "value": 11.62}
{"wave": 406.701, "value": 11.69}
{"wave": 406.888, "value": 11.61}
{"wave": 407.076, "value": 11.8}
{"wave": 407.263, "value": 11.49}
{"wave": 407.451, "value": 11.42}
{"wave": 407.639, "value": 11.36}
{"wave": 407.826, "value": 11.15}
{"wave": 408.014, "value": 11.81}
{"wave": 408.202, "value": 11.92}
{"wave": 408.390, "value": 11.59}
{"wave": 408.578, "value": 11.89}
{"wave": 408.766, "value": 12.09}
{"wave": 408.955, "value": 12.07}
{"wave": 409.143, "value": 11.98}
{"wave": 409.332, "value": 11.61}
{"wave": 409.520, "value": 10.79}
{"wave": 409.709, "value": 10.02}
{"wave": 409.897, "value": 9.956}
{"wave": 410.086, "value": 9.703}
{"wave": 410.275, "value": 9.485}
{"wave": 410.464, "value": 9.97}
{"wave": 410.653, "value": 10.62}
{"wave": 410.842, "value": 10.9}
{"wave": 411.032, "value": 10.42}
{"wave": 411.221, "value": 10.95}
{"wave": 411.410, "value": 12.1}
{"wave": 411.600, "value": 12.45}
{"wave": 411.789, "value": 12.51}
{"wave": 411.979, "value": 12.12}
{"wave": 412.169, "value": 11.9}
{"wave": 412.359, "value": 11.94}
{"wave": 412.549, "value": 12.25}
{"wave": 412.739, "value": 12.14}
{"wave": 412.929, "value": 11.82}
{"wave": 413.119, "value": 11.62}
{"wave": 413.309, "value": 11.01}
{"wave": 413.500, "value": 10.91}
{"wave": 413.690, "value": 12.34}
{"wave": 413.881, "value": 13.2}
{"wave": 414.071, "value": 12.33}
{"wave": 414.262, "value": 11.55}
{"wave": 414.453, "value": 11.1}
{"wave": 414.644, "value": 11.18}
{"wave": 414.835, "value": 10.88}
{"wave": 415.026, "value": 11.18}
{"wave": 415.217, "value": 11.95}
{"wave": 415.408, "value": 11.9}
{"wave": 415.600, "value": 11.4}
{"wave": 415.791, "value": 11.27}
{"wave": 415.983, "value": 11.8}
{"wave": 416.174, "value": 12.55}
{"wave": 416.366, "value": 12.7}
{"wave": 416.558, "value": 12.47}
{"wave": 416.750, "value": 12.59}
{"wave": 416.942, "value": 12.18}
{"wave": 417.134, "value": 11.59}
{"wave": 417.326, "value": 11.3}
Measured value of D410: 0.25 nm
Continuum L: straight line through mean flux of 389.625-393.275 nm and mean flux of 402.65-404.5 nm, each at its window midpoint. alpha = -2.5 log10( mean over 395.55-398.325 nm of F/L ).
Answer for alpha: 0.34 mag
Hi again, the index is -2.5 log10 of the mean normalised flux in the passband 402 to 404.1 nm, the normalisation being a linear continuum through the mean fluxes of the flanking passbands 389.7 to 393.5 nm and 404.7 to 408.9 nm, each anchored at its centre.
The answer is -0.15 mag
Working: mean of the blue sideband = 9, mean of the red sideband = 11.8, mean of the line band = 12.8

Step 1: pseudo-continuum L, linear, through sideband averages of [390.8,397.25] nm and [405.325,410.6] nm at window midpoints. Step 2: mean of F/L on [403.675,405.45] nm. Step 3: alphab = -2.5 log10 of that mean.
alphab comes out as -0.18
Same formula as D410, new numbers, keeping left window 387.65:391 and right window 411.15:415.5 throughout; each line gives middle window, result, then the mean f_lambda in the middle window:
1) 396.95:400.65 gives -0.35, 10.7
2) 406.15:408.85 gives -0.17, 11.7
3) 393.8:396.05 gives -0.07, 9.48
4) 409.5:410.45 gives 0.12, 9.93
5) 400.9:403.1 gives -0.49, 12.5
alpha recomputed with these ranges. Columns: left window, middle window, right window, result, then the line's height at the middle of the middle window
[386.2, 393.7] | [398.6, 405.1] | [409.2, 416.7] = -0.226 mag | 10.1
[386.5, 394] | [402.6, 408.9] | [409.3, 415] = -0.161 mag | 10.5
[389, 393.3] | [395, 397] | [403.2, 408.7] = 0.226 mag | 10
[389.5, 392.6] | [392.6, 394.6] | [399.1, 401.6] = 0.334 mag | 10.3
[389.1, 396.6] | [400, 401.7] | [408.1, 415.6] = -0.217 mag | 9.95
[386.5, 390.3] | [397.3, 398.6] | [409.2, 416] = -0.020 mag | 9.5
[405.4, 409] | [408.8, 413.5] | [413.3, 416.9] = 0.051 mag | 11.8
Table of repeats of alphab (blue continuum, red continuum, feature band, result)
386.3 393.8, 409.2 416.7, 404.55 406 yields -0.16 mag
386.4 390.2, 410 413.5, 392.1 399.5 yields 0.06 mag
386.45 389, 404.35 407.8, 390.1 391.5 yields -0.15 mag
